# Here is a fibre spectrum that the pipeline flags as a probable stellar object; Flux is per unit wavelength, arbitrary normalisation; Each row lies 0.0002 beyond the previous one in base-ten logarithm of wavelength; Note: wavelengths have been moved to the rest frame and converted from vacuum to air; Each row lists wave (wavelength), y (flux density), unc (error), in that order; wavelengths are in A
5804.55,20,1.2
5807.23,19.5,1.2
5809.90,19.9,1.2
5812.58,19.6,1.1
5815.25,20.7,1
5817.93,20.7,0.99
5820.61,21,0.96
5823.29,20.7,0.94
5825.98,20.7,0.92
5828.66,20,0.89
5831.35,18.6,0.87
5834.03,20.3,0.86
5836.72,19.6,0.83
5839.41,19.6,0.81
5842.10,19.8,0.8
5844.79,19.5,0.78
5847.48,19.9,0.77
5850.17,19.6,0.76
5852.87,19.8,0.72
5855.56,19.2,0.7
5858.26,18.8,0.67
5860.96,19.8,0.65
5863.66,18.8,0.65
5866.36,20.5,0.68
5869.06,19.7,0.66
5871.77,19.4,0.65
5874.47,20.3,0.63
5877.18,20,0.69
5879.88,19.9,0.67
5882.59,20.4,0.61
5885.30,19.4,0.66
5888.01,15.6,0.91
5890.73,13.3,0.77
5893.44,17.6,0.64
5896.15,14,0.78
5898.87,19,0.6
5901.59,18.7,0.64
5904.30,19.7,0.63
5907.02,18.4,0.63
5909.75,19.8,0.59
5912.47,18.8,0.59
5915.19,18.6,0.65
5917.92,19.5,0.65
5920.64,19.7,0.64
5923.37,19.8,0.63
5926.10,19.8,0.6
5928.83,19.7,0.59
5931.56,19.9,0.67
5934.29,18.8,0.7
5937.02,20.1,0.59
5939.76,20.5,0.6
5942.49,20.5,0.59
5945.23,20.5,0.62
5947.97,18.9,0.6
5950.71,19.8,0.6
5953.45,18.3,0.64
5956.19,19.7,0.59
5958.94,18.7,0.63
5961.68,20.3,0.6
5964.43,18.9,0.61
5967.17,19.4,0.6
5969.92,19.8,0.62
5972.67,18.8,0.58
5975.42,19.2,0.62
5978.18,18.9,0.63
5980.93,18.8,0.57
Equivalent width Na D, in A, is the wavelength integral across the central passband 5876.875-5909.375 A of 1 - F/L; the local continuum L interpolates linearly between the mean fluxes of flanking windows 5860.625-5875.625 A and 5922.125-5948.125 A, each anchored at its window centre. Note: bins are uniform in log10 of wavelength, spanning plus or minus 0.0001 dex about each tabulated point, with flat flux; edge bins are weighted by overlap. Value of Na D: 3.0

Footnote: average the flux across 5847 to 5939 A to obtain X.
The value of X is 19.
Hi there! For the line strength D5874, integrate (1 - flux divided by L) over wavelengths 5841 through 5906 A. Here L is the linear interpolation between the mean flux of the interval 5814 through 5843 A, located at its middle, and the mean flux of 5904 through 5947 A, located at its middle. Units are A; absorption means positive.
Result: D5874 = 3.4 A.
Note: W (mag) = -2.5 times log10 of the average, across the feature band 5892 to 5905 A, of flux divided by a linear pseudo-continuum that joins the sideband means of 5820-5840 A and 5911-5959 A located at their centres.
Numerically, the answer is 0.12 mag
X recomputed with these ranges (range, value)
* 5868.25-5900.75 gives 18.2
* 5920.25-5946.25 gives 19.9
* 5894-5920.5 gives 18.5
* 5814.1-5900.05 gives 19.2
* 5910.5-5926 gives 19.3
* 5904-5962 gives 19.5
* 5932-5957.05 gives 19.7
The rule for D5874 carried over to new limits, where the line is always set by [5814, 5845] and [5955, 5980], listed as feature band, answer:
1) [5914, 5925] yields 0.1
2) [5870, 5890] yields 0.7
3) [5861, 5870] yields 0.1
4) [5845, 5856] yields 0.2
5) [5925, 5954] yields -0.4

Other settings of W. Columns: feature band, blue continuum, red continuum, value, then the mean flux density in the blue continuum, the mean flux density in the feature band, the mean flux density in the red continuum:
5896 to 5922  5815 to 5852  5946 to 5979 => 0.042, 20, 18.8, 19.3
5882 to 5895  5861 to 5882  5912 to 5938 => 0.160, 19.8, 17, 19.5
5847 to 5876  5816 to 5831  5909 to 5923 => 0.021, 20.5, 19.6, 19.3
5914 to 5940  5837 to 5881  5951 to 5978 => -0.012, 19.7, 19.6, 19.2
